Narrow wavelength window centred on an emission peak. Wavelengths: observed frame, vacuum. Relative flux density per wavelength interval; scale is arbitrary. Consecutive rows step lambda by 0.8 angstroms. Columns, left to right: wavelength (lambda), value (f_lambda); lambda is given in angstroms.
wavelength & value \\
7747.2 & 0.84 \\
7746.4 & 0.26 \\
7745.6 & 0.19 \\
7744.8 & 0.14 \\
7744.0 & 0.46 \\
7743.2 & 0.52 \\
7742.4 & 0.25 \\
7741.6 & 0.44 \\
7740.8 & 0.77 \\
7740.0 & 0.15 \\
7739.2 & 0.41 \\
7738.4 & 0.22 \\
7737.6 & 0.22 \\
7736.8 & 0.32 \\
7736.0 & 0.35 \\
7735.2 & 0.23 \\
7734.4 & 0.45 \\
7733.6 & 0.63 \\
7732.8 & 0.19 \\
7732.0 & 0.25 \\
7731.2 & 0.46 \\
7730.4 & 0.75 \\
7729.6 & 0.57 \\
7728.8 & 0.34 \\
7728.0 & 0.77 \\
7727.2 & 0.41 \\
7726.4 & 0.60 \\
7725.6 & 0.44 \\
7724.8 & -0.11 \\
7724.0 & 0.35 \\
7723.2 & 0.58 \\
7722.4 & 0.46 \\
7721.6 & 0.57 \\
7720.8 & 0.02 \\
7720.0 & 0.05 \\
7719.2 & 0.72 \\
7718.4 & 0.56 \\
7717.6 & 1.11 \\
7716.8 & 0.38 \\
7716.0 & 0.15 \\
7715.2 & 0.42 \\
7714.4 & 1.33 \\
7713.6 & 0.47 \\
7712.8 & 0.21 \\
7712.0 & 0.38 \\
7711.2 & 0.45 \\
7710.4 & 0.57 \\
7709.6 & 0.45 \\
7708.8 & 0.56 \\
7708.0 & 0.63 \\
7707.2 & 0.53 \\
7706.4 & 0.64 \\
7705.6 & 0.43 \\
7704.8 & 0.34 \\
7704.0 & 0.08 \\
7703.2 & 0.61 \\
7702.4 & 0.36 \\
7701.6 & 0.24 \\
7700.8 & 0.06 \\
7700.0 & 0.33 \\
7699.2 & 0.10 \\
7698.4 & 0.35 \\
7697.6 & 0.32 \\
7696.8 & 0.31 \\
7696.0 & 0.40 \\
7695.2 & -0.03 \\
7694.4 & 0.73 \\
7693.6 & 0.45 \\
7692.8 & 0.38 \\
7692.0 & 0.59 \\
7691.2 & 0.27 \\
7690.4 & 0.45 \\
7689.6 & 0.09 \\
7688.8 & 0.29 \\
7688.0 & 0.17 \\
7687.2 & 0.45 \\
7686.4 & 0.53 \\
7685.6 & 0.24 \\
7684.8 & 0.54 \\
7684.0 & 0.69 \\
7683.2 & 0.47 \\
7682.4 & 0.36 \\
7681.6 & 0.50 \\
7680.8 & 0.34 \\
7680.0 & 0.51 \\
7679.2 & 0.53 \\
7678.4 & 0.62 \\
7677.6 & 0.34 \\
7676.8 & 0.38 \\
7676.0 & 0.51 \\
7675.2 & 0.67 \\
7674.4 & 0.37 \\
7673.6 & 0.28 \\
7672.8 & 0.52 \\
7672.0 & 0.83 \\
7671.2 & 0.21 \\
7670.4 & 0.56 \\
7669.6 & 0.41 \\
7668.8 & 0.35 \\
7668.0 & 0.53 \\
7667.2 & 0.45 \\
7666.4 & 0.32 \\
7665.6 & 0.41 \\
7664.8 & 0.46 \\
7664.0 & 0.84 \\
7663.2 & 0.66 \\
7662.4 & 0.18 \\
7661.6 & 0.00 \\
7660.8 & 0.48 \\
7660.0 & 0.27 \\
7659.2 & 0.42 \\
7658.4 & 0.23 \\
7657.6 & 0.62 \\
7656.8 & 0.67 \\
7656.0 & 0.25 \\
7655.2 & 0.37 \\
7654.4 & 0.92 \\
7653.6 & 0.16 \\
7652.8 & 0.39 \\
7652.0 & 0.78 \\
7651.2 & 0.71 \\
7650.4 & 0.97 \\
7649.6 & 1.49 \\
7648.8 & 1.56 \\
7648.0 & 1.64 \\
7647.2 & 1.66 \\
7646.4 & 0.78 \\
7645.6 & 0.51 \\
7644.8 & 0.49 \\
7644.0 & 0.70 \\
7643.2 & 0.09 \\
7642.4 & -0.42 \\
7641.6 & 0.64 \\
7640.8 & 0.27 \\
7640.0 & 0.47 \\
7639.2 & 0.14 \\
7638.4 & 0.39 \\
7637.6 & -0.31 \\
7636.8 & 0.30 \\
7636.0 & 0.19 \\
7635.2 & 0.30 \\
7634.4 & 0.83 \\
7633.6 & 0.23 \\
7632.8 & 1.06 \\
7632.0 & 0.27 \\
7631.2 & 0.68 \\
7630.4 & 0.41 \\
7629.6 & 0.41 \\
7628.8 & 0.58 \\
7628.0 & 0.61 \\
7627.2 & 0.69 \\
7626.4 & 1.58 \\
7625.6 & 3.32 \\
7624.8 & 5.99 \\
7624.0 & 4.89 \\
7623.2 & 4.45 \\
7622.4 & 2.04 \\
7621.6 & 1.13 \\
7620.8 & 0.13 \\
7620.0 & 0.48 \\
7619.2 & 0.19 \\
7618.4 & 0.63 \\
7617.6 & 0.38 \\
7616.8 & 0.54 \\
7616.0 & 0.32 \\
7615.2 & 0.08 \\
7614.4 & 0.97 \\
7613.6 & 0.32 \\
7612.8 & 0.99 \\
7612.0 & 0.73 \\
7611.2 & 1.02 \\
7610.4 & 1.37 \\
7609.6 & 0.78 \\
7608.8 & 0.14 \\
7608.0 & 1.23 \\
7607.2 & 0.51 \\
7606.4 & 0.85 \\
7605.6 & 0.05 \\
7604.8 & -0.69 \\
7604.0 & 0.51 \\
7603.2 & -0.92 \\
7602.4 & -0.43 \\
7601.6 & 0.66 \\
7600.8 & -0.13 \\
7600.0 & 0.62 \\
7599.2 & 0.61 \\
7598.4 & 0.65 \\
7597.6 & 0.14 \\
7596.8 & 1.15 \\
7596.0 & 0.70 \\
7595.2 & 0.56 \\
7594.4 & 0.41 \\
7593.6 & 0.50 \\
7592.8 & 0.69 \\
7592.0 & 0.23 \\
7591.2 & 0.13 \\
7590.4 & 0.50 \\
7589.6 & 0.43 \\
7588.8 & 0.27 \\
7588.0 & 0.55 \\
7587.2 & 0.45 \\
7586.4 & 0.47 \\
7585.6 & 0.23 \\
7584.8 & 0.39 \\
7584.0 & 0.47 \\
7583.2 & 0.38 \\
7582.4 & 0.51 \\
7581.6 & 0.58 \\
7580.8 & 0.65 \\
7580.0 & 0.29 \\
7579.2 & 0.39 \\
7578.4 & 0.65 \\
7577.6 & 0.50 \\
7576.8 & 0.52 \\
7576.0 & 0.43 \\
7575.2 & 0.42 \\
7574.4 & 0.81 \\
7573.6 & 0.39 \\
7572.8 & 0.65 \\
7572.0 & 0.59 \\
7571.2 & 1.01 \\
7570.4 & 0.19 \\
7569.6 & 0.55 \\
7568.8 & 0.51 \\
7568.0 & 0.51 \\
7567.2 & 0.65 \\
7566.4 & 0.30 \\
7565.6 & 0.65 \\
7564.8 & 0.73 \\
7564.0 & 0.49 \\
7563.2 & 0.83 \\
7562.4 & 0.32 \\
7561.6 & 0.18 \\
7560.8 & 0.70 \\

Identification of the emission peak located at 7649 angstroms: [N II]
